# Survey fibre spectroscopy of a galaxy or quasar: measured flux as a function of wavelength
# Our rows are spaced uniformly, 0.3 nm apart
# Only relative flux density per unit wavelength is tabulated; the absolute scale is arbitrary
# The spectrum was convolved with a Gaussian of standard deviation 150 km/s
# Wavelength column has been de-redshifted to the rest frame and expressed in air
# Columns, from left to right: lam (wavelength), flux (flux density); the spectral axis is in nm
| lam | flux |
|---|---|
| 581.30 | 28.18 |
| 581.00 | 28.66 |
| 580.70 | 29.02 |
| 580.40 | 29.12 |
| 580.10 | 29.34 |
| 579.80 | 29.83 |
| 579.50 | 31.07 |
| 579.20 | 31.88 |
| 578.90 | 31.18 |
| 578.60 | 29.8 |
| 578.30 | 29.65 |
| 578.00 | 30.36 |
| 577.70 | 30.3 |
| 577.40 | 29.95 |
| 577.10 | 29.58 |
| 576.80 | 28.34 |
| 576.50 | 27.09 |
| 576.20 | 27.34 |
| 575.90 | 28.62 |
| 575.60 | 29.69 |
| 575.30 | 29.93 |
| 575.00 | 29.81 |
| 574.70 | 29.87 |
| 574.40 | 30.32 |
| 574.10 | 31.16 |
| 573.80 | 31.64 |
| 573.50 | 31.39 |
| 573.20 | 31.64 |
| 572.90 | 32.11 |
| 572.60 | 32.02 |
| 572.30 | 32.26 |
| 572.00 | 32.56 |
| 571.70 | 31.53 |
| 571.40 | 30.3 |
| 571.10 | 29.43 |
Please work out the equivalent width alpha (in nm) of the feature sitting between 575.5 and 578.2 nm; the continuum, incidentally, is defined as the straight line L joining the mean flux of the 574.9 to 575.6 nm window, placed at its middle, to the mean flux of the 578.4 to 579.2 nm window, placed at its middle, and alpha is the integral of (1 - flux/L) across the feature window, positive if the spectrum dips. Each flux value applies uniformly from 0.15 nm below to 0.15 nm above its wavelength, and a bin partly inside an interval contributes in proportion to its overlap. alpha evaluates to 0.107 nm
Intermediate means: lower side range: 29.8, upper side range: 30.7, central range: 29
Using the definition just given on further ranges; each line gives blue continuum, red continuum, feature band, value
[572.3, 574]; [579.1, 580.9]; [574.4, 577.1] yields 0.185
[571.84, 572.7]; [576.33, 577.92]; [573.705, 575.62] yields 0.022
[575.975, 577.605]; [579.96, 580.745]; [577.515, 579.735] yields -0.131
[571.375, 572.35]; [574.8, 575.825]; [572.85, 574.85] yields -0.034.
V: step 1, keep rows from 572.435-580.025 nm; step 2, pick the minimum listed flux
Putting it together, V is 27.09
